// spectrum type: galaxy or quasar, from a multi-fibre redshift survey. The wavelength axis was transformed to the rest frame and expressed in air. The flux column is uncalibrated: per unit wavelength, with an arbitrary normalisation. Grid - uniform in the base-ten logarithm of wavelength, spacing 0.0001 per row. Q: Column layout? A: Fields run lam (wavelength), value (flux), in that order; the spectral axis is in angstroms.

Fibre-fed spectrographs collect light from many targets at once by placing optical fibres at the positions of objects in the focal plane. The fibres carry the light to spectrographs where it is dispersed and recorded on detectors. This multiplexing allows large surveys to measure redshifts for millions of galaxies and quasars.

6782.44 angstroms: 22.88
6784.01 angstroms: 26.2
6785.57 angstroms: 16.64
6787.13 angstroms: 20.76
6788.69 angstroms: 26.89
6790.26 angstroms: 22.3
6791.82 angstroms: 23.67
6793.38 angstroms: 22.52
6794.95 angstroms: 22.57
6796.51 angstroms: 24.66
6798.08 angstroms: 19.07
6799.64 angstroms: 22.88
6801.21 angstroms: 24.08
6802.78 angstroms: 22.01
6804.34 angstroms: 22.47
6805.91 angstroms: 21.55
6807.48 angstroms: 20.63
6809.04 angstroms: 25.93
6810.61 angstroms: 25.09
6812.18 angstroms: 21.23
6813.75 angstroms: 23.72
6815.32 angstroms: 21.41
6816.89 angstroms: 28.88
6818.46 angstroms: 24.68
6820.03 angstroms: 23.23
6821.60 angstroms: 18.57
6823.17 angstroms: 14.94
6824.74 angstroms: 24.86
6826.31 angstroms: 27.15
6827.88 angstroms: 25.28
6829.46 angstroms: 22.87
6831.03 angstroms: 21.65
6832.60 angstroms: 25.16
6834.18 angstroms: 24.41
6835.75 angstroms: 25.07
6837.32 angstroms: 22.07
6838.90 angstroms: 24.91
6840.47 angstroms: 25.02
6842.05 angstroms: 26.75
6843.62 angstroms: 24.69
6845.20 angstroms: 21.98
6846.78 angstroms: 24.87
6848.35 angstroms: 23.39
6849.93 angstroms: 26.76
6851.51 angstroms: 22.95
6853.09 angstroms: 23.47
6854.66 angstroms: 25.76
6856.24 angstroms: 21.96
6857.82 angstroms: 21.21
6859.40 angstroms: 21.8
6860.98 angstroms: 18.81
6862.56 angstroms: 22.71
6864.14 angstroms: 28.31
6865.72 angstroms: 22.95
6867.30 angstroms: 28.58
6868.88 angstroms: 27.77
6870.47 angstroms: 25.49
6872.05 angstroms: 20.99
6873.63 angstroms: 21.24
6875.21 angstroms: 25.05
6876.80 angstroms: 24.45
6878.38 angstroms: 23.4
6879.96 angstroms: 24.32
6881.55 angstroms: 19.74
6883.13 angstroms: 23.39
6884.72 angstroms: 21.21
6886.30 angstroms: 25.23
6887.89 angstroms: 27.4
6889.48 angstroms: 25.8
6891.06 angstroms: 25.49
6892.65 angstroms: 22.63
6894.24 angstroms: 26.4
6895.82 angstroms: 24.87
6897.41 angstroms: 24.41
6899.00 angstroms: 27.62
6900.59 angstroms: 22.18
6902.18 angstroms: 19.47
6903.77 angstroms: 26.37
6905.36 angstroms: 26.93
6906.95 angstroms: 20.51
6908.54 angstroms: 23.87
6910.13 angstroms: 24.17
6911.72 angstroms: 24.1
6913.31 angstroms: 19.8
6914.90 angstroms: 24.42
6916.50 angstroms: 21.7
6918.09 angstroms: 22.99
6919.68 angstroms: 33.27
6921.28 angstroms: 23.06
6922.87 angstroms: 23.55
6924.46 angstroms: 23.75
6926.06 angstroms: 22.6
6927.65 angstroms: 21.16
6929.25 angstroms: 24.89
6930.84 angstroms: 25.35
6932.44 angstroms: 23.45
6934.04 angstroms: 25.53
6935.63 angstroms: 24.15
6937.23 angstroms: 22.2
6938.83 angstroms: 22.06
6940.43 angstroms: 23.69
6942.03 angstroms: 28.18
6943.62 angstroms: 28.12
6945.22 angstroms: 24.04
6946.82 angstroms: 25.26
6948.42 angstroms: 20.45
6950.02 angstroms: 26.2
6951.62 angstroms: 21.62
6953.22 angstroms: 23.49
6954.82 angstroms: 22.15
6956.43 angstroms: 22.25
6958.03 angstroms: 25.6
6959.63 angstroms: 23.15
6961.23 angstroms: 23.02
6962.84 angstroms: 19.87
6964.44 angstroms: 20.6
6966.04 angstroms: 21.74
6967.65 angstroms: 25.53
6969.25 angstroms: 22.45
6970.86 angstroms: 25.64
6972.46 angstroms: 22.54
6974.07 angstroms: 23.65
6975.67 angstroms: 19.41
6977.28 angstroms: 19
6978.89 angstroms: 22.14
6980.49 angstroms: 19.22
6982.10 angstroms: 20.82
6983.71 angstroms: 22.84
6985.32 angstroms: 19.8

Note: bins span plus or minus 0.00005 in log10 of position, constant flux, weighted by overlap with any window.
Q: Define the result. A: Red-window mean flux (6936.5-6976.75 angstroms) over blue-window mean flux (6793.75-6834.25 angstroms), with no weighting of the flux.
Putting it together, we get 1.0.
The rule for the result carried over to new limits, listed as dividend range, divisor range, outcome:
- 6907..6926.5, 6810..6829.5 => 1.03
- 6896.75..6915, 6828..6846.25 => 0.98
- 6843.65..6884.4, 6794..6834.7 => 1.03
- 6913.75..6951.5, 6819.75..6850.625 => 1.02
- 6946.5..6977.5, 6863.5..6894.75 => 0.93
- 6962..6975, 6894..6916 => 0.95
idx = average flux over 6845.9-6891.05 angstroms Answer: 23.9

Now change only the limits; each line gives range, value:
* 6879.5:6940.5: 23.9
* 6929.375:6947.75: 24.7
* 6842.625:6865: 23.5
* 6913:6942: 23.9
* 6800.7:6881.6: 23.6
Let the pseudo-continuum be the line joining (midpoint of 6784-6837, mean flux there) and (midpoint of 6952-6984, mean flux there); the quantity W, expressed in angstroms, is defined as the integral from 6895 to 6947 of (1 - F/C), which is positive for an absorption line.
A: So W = -4.0 angstroms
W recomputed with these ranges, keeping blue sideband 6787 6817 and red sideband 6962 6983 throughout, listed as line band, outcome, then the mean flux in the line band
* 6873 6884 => -0.3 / 23.1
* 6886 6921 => -3.5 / 24.5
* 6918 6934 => -1.8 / 24.5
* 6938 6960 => -2.1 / 24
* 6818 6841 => -0.5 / 23.3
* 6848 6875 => -1.5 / 23.8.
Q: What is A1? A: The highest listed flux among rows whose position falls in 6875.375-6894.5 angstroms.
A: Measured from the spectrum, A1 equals 27.4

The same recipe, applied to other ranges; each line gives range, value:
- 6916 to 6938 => 33.27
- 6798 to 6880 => 28.88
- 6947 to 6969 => 26.2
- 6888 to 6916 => 27.62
